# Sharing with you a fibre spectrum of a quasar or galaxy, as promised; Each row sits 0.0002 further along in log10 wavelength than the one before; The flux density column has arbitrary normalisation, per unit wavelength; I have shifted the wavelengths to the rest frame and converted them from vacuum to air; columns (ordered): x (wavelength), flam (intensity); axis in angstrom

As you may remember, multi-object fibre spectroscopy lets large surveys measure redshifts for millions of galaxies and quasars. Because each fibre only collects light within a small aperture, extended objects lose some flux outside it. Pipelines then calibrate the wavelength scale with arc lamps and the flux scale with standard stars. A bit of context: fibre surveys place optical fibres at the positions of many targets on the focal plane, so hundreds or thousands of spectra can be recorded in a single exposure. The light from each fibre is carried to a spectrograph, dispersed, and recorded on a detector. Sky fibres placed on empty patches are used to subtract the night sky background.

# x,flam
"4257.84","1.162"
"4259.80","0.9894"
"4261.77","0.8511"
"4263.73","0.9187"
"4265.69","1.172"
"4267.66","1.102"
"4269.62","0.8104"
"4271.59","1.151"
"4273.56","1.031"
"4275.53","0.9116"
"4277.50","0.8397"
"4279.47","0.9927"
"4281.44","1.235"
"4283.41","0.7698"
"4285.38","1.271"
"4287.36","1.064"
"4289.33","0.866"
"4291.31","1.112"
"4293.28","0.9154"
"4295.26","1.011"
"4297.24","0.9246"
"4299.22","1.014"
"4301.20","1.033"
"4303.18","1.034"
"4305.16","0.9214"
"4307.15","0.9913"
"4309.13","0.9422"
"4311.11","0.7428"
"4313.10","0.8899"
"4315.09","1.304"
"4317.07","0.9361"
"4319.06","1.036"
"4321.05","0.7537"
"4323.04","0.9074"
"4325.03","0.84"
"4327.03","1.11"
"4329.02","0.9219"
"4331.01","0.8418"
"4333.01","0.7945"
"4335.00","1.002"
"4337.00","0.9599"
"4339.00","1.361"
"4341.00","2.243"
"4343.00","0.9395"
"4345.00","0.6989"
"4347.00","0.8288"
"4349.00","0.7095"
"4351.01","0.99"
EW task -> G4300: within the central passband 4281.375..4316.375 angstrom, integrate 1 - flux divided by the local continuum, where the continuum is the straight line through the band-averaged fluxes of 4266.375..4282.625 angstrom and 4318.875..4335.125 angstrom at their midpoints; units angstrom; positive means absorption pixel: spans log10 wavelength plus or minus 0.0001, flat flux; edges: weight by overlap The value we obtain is -1.34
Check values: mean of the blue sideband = 1.01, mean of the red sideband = 0.901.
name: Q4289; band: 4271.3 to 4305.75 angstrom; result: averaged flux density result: 1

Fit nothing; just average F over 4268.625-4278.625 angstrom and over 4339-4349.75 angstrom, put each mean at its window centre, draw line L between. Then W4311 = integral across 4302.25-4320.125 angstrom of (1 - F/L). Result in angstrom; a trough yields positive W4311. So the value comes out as 1.1 angstrom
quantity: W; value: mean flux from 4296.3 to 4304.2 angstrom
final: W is 1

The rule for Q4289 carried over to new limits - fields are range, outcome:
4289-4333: 0.954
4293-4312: 0.956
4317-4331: 0.923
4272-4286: 1.01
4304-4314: 0.9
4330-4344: 1.16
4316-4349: 1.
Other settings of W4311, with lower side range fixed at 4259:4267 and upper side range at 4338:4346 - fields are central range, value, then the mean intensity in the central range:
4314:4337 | 5.4 angstrom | 0.95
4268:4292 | 1.1 angstrom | 1.01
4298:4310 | 1.7 angstrom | 0.989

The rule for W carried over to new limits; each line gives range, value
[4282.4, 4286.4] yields 1.02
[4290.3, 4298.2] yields 0.991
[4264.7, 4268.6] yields 1.14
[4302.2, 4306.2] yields 0.977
